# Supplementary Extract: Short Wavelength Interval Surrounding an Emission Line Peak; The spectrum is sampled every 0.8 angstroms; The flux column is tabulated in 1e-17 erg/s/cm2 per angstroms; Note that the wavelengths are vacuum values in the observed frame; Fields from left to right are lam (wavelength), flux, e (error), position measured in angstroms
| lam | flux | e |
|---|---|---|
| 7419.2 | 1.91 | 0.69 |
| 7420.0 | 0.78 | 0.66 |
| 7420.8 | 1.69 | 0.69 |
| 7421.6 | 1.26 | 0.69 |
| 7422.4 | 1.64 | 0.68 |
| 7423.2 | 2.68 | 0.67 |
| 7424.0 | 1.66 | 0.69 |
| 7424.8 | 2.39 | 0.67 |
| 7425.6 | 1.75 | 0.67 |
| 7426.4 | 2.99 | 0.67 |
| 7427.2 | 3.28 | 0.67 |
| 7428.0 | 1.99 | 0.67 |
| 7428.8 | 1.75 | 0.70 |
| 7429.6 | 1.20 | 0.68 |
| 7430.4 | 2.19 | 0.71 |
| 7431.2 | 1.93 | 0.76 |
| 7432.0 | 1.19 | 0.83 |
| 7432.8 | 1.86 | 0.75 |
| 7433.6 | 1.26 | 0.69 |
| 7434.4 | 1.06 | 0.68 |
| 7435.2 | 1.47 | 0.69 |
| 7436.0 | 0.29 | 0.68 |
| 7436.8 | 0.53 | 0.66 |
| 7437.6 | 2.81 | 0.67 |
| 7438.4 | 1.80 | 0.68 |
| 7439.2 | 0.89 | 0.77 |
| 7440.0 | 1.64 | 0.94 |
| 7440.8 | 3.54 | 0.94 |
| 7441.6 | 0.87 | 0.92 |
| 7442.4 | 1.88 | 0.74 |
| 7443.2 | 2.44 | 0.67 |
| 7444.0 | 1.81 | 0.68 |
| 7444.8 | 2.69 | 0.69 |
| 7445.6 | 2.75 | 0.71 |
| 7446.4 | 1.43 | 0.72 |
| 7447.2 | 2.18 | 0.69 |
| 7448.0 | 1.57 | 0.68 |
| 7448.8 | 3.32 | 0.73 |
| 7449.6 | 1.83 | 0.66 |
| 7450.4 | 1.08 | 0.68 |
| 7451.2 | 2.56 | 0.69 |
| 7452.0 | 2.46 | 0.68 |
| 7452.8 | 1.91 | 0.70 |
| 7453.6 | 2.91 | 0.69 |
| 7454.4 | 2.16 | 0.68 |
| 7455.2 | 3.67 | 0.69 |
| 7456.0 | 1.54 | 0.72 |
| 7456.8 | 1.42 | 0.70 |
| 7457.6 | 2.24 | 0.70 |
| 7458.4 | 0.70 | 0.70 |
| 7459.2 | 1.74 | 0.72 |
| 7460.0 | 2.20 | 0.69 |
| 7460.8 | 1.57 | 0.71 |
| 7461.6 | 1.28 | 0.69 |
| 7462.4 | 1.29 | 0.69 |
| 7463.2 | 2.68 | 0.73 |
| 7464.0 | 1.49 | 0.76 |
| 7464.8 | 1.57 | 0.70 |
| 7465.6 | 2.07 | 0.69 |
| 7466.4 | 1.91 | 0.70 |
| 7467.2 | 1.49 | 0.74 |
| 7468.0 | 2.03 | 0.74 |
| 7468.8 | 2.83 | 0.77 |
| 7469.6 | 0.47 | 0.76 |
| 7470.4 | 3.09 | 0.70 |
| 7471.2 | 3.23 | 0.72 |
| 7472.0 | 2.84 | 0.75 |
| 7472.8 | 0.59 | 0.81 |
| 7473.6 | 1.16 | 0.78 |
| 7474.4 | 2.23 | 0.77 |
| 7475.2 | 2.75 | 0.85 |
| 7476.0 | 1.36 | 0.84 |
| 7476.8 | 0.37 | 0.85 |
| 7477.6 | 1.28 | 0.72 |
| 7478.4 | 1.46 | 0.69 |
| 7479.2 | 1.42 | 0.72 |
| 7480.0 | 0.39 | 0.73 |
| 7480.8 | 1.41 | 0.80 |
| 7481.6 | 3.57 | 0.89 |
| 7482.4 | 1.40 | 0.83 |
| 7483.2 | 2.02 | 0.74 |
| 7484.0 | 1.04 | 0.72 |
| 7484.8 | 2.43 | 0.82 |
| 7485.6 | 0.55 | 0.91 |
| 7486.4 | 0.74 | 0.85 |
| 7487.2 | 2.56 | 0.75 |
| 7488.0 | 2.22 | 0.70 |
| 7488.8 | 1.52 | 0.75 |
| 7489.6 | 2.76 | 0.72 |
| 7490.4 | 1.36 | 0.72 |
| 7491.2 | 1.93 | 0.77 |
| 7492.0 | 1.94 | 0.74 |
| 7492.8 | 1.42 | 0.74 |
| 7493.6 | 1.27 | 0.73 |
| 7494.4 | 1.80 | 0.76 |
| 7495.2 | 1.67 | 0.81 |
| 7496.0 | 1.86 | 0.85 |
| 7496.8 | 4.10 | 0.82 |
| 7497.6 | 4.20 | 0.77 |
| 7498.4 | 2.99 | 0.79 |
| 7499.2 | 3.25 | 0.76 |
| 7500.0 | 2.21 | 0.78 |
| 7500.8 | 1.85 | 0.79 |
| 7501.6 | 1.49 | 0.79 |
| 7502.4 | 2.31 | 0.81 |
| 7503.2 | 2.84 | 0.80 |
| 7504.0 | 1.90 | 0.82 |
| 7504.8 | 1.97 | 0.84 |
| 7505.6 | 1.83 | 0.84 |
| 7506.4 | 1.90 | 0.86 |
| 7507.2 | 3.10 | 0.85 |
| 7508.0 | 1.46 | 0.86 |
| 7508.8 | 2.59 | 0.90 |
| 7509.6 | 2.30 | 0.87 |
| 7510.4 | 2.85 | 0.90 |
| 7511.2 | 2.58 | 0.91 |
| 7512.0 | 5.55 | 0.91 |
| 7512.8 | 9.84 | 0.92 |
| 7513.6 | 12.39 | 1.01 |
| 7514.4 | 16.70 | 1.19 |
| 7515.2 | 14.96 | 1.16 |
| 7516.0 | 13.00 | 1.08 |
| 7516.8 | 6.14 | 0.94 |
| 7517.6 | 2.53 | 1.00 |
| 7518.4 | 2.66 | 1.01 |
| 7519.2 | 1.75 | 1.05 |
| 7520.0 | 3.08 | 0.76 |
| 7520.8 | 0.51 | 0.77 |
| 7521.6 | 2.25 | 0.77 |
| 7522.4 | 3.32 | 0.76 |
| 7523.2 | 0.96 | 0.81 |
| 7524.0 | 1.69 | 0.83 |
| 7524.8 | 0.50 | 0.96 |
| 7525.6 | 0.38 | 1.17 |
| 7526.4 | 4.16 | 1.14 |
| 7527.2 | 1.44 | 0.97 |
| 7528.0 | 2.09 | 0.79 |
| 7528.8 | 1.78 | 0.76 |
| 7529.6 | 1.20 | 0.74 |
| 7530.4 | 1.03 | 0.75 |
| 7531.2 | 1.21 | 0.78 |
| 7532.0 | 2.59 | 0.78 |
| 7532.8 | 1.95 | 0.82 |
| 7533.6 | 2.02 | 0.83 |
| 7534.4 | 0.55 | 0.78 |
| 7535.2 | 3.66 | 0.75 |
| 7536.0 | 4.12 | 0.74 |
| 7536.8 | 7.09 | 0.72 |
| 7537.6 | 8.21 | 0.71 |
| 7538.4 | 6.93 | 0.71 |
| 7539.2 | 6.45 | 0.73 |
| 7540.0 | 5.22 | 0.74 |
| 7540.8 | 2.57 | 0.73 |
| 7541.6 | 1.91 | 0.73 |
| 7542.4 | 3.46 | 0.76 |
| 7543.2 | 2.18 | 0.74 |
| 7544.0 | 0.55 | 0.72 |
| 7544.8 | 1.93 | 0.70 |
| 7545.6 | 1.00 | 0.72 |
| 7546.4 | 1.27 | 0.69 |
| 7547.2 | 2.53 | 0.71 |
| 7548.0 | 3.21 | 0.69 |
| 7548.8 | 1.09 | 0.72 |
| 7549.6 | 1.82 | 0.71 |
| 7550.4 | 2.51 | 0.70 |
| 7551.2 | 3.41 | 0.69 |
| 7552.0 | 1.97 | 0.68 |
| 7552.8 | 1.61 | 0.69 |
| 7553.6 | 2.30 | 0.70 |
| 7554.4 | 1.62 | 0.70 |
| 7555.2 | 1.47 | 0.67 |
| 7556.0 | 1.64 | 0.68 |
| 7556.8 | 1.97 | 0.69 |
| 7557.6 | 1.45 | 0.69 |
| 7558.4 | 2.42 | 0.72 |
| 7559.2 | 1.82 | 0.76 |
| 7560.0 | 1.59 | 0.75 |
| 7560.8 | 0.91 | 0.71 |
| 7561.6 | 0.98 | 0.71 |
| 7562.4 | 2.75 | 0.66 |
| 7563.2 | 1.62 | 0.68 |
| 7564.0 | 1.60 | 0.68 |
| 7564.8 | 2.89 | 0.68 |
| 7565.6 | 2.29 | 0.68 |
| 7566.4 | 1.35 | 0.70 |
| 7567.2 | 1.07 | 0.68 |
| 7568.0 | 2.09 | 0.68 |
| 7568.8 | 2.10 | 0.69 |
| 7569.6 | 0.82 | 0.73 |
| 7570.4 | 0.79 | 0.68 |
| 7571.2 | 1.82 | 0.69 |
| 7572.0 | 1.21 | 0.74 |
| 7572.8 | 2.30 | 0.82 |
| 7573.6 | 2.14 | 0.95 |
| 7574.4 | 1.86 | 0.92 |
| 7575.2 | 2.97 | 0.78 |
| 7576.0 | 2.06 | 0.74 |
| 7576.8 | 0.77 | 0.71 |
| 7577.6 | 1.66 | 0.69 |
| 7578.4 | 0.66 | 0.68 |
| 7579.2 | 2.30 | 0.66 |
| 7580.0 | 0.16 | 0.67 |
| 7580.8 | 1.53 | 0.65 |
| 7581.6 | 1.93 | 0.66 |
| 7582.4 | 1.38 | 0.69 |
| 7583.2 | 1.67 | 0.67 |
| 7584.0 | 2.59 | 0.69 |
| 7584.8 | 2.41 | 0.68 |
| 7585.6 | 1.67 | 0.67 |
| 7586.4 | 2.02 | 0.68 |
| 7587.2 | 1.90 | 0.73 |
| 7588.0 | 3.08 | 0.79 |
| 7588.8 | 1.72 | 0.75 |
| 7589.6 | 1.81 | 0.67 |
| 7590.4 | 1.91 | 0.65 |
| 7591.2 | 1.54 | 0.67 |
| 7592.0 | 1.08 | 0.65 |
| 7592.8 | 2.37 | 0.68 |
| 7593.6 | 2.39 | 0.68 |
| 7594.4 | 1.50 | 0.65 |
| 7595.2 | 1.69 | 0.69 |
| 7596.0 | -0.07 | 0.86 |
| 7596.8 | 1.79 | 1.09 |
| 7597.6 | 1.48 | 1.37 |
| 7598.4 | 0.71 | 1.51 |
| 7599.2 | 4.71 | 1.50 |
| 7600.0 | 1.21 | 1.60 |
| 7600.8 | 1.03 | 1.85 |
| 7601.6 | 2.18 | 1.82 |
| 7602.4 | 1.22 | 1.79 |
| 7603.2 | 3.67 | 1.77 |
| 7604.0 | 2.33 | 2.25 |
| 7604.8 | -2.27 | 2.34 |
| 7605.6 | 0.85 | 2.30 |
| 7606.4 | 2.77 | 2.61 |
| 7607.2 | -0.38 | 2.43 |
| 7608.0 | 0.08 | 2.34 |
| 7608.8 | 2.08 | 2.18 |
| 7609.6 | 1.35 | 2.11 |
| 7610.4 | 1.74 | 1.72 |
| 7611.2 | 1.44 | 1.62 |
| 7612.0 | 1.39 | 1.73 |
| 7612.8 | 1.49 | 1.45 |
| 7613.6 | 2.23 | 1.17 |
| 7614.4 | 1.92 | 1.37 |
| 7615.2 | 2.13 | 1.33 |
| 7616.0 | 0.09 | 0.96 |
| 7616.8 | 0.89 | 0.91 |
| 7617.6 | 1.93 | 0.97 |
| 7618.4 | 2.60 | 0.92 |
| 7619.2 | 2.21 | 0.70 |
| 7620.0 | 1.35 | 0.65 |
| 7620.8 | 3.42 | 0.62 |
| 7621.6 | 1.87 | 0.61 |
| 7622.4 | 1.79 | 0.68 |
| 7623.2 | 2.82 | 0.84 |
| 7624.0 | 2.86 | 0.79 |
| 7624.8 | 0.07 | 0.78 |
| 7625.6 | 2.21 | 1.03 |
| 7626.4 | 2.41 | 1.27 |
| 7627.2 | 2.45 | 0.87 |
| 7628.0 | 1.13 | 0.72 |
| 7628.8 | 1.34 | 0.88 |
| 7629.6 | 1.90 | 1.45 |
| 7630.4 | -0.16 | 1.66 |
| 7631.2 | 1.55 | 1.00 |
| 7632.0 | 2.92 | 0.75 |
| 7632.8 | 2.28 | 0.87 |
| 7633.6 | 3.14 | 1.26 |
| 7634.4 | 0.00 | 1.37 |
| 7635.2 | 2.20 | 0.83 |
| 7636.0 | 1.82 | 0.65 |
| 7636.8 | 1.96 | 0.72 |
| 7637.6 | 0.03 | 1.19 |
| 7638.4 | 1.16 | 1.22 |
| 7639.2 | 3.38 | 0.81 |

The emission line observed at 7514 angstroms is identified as H-alpha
